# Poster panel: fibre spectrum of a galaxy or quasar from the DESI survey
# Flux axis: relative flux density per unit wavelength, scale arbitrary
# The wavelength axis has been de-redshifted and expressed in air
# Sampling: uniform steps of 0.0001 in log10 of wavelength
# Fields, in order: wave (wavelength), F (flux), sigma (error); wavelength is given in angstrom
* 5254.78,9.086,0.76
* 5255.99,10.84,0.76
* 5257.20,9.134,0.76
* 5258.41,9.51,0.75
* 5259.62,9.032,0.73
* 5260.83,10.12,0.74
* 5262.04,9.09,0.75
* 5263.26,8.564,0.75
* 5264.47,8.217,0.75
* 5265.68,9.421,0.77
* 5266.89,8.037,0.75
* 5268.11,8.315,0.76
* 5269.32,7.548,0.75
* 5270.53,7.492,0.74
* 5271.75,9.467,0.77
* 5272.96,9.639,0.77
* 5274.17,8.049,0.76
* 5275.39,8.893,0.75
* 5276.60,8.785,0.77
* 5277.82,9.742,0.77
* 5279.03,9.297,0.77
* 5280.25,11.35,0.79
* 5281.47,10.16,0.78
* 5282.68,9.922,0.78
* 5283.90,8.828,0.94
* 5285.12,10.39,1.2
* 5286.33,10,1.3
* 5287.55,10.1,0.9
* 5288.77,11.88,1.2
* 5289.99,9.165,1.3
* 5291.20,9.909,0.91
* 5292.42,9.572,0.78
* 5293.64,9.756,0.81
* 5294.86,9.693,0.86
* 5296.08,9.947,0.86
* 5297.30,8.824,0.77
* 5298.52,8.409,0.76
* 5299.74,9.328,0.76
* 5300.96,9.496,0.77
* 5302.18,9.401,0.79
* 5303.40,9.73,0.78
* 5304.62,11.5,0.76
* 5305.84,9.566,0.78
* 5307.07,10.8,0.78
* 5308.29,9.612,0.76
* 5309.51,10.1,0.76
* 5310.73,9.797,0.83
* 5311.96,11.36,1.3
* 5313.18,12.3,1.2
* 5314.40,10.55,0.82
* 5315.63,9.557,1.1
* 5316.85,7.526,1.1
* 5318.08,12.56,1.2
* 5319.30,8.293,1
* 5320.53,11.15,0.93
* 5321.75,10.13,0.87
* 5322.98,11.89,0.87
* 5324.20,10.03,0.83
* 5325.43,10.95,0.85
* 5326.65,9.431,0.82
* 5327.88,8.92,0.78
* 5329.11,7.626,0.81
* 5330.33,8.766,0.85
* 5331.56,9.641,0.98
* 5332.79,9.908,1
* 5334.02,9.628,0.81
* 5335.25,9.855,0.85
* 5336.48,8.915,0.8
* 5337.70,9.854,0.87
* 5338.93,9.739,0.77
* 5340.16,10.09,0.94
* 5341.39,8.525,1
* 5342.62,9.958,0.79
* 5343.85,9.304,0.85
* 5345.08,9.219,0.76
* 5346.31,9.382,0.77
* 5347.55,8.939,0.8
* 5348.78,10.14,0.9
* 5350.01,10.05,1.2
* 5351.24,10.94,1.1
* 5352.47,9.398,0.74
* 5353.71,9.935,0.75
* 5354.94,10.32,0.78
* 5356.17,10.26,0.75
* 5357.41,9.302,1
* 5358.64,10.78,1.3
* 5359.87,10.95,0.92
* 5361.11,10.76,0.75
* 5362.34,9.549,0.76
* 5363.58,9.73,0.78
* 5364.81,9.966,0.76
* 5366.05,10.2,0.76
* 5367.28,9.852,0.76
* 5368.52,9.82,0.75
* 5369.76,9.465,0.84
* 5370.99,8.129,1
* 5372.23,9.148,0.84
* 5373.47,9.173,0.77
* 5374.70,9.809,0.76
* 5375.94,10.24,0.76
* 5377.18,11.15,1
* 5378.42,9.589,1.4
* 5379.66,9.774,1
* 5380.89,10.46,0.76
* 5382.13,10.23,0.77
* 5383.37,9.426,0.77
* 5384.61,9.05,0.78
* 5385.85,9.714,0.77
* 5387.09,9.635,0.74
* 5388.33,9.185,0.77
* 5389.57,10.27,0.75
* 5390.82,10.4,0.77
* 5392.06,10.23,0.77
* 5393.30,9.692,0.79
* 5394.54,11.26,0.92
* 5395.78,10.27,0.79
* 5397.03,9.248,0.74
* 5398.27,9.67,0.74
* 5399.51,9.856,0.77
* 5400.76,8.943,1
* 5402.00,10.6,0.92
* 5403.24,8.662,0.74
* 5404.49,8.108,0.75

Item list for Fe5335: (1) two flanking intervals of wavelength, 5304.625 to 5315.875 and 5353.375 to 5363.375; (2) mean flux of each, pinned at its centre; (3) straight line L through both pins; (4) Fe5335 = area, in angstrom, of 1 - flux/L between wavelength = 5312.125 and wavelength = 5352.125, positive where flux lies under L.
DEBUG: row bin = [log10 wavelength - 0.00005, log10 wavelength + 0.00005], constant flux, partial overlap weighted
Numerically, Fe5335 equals 2.1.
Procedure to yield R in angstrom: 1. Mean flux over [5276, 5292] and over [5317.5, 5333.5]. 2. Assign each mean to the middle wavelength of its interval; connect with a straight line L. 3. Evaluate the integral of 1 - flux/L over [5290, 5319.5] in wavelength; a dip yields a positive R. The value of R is 0.1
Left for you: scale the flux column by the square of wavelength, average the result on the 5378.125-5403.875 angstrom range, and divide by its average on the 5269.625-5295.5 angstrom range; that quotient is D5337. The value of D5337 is 1.07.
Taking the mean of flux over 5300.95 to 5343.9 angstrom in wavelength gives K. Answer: 9.92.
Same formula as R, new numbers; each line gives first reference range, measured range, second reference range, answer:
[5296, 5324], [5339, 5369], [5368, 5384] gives -0.1 angstrom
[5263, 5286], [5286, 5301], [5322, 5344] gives -0.7 angstrom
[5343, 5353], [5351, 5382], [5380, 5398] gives -0.5 angstrom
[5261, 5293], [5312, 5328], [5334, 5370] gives -1.2 angstrom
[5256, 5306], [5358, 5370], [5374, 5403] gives -0.4 angstrom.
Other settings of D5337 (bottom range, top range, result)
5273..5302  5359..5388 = 1.05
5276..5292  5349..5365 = 1.05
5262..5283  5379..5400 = 1.15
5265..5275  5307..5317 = 1.23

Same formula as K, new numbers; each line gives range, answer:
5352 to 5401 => 9.88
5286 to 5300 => 9.72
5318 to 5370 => 9.84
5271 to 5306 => 9.68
